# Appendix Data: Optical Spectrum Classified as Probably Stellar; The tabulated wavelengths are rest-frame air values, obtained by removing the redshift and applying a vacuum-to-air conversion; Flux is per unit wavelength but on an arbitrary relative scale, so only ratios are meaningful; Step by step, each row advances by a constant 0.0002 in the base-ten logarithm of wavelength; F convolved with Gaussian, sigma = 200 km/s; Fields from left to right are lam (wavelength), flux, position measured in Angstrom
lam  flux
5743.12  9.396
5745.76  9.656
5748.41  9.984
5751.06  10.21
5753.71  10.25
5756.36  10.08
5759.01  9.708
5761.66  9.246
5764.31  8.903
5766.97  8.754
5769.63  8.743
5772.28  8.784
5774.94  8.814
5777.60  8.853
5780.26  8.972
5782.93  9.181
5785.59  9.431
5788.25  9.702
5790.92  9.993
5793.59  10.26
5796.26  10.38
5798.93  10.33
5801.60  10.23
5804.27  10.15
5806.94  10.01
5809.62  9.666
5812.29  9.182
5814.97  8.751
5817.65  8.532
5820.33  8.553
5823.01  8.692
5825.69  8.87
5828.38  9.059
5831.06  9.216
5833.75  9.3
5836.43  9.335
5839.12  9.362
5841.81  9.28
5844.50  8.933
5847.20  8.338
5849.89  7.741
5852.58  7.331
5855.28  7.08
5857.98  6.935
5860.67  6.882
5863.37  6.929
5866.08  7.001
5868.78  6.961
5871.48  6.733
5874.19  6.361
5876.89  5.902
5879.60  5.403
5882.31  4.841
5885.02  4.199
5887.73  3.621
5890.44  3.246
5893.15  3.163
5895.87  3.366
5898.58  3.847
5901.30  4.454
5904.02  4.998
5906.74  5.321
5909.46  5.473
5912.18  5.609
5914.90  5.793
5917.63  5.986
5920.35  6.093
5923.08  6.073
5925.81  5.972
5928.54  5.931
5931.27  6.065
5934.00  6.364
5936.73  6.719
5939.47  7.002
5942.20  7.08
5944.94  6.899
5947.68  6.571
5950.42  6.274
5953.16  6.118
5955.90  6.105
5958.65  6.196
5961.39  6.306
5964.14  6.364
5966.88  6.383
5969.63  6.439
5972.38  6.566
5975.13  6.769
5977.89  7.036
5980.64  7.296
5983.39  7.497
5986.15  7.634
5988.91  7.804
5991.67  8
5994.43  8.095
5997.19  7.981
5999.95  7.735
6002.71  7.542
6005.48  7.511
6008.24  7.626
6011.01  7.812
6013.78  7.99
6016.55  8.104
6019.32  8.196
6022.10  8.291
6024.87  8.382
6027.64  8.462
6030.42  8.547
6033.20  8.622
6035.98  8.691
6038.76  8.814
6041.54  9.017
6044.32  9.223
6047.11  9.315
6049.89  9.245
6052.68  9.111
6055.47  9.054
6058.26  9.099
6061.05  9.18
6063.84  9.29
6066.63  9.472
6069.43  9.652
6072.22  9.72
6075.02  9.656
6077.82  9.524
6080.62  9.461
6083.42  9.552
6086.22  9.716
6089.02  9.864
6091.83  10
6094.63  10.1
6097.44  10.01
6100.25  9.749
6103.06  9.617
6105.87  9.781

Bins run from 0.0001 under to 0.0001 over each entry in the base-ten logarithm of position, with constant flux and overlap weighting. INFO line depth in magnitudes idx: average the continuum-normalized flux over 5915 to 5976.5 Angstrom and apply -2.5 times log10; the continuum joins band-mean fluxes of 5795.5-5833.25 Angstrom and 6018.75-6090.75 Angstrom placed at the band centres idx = 0.41 mag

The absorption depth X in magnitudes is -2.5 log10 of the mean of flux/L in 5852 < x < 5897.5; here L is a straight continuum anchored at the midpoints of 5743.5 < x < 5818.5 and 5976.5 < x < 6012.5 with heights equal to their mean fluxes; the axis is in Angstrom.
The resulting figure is 0.48 mag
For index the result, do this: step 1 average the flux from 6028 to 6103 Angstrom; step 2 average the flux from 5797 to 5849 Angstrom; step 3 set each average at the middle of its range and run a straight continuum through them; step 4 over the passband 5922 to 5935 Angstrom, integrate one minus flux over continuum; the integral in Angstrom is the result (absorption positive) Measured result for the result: 4.5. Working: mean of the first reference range 9.25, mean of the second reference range 9.37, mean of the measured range 6.07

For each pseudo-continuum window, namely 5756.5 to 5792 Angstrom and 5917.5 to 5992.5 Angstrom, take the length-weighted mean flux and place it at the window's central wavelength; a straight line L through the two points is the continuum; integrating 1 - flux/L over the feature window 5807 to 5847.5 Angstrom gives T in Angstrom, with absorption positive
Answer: -3.0 Angstrom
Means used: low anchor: 9.19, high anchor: 6.63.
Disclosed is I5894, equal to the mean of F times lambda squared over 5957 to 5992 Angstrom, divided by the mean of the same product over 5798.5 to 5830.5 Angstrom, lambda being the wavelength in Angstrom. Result 0.8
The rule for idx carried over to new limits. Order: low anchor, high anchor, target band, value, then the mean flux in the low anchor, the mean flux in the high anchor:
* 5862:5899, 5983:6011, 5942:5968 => 0.07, 5.14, 7.75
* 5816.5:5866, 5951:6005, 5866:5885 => 0.32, 8.32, 7.04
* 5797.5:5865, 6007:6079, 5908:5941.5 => 0.39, 8.74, 8.85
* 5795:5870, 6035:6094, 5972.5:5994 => 0.23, 8.68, 9.38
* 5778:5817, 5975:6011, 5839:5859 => 0.14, 9.69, 7.62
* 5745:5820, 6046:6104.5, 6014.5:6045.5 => 0.12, 9.51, 9.54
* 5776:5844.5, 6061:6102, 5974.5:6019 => 0.24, 9.4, 9.68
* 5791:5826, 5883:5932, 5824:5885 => -0.01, 9.54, 4.94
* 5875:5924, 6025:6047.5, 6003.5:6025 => 0.03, 4.86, 8.79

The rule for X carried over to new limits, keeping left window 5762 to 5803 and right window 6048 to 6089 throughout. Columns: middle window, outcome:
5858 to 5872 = 0.34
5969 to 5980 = 0.36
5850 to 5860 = 0.29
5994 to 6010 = 0.21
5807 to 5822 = 0.05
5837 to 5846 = 0.03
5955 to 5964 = 0.45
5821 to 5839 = 0.04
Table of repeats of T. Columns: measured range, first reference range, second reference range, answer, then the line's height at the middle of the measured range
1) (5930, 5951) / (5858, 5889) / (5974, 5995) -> 0.75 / 6.88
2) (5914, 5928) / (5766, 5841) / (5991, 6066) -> 4.57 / 8.89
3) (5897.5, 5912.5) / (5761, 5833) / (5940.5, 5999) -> 5.54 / 7.82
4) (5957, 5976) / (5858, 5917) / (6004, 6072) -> 1.79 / 7.09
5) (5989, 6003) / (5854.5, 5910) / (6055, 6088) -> -0.13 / 7.82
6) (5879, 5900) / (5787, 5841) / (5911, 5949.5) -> 9.95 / 7.41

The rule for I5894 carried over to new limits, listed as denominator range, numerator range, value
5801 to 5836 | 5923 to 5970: 0.72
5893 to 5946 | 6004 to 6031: 1.47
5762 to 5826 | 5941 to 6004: 0.80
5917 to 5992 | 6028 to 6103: 1.47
